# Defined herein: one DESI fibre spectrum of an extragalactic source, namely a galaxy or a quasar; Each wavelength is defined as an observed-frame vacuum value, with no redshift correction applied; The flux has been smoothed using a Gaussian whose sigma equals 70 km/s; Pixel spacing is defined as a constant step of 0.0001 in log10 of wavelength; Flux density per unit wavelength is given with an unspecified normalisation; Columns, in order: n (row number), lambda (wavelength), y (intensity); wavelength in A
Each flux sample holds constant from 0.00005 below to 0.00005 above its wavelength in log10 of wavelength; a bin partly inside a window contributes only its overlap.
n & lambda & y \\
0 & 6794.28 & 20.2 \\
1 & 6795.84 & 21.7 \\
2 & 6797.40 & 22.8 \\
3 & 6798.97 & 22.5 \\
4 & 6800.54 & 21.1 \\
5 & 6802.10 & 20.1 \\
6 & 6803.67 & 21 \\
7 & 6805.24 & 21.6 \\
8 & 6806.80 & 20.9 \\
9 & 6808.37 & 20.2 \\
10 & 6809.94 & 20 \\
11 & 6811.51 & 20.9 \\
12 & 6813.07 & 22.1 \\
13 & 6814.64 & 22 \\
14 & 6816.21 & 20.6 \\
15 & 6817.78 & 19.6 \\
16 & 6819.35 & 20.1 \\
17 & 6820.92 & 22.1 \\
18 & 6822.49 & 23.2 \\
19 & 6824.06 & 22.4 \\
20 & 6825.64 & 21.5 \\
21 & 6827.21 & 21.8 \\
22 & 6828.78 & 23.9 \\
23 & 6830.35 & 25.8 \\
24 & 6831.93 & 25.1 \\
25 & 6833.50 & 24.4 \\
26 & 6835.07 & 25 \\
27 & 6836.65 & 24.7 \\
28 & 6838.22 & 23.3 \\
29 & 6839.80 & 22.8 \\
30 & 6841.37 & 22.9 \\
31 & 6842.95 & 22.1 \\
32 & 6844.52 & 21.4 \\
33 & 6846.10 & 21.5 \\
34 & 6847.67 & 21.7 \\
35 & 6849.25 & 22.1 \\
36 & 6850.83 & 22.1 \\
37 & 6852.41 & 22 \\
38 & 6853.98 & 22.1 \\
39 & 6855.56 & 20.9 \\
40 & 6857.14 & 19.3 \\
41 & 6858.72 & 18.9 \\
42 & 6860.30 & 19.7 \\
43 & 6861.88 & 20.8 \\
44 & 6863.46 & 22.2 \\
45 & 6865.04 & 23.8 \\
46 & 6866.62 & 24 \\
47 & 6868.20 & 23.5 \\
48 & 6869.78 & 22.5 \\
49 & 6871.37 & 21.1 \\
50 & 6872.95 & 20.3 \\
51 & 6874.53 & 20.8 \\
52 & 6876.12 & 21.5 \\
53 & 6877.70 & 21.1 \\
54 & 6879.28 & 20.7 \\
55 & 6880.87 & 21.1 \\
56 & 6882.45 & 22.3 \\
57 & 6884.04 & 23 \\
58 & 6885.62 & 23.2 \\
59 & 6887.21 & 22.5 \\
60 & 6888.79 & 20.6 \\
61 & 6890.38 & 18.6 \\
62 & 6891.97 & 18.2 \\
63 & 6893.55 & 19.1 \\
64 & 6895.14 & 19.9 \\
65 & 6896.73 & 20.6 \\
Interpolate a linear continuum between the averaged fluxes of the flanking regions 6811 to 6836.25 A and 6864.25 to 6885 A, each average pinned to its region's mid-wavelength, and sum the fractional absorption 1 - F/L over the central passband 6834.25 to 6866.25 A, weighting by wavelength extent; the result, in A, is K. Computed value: 0.4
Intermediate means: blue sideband 22.6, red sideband 22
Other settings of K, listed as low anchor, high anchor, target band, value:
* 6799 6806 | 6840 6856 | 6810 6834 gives -0.9 A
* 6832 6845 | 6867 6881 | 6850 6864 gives 1.0 A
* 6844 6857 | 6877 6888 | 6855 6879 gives 0.5 A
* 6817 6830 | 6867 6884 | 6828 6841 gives -1.4 A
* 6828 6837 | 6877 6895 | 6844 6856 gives 0.9 A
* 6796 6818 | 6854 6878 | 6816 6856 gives -2.4 A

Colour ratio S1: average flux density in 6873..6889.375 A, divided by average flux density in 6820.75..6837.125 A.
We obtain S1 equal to 0.9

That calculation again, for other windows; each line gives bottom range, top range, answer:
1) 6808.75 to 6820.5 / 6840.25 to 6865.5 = 1.03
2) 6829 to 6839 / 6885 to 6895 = 0.82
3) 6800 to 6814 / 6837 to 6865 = 1.04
